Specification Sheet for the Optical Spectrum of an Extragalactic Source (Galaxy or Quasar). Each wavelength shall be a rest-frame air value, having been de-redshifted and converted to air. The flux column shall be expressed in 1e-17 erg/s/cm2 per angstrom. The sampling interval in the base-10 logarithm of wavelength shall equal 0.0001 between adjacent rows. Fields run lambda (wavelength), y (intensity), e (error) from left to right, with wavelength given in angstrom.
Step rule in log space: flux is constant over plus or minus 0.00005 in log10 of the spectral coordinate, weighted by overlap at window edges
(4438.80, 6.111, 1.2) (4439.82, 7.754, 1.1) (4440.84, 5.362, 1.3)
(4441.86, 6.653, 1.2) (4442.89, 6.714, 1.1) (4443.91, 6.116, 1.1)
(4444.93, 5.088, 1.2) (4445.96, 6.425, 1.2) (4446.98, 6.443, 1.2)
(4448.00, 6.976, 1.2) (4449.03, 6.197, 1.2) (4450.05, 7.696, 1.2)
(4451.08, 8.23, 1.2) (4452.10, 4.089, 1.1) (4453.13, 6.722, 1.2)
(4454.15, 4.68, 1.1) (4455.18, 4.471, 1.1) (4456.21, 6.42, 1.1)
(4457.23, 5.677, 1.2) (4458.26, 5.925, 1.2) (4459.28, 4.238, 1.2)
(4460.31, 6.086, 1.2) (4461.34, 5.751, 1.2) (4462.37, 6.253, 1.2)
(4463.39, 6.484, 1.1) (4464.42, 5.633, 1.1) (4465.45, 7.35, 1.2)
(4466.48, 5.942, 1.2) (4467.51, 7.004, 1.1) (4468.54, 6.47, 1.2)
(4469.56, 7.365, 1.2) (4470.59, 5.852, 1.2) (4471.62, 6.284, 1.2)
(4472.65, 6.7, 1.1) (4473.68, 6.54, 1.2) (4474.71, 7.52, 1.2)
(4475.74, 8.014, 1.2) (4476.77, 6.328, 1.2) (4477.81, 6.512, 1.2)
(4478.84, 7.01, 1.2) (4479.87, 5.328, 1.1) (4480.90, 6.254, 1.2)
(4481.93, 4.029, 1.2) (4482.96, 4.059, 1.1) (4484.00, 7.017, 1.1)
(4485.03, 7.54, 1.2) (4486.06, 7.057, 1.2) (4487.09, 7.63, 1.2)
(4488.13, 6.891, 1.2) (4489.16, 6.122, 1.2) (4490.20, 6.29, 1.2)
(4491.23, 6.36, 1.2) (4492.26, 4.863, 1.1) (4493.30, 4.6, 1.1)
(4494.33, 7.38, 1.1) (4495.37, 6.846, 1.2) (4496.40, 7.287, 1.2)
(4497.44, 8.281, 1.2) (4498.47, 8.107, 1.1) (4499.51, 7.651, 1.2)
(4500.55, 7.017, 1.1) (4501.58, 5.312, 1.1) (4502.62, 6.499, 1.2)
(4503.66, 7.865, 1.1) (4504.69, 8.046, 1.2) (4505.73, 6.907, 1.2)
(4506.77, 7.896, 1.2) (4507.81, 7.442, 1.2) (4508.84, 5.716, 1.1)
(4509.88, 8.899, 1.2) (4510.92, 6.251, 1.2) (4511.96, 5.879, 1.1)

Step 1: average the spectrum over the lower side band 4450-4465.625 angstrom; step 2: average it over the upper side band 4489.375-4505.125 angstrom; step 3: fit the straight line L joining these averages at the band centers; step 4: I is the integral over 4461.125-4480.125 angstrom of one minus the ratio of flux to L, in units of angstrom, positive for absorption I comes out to -1.16 angstrom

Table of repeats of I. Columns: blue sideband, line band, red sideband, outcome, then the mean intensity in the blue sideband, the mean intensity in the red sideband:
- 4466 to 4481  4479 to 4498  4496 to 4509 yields 1.7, 6.62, 7.27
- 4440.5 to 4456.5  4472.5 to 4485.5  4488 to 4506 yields 0.4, 6.14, 6.79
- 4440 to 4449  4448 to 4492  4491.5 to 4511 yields 2.1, 6.28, 7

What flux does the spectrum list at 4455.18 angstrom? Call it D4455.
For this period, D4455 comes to 4.471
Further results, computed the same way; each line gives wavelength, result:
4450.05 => 7.696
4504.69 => 8.046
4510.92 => 6.251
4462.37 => 6.253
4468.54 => 6.47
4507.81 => 7.442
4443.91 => 6.116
